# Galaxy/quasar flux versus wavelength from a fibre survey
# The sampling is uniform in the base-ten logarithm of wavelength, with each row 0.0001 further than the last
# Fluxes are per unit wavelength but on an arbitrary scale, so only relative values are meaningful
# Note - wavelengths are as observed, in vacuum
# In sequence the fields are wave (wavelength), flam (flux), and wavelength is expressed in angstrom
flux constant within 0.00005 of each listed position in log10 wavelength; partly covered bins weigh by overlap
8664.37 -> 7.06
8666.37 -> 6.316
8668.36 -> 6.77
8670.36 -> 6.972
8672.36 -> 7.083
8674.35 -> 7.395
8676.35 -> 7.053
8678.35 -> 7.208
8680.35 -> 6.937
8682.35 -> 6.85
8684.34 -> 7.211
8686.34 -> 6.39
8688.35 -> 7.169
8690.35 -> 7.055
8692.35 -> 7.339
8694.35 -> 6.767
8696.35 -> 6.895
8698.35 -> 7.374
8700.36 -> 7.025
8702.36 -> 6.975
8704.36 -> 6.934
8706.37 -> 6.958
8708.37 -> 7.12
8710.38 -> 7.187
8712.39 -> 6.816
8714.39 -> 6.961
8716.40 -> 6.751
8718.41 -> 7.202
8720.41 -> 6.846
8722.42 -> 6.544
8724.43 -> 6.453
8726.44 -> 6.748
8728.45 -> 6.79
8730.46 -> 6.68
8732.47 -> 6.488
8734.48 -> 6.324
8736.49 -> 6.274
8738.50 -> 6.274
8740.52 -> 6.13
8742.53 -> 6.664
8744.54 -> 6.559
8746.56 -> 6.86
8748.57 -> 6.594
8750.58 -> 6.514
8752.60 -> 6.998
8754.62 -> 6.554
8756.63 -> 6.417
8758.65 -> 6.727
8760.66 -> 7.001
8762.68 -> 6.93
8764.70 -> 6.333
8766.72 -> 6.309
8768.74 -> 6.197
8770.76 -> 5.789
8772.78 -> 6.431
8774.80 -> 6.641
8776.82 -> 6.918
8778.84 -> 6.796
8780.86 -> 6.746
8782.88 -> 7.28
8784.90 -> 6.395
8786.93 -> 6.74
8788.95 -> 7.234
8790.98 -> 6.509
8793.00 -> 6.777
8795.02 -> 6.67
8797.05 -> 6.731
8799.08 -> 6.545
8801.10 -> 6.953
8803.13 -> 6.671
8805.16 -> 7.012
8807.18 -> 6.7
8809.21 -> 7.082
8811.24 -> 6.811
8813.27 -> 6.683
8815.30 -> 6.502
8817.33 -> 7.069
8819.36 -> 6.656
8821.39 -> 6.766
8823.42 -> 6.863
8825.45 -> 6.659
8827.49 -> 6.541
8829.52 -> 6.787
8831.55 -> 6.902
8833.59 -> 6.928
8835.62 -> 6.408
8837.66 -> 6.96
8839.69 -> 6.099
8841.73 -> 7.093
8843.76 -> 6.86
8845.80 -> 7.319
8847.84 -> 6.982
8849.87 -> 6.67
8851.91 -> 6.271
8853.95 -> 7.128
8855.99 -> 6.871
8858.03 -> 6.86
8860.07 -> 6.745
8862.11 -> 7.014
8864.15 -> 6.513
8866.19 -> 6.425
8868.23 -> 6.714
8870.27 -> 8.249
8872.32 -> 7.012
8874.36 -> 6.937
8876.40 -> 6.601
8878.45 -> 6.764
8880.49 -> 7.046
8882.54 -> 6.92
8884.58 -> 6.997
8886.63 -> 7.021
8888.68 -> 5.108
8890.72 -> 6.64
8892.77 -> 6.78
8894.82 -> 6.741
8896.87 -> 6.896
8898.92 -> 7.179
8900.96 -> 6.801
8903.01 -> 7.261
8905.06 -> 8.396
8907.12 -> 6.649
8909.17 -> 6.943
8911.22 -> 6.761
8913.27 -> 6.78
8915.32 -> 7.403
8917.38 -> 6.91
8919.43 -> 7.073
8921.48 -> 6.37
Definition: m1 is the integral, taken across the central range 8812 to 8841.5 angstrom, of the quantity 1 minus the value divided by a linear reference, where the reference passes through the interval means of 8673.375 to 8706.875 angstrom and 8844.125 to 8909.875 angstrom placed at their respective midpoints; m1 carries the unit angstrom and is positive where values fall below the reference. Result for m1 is 0.9 angstrom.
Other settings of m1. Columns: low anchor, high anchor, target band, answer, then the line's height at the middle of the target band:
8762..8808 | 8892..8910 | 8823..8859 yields 0.4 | 6.86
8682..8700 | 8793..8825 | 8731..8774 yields 2.5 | 6.89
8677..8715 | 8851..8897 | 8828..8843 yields 0.2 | 6.84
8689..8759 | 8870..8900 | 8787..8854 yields 0.2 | 6.8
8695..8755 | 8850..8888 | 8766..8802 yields 0.8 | 6.8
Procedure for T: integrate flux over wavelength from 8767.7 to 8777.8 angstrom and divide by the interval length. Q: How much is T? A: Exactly 6.39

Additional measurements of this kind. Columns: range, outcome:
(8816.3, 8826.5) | 6.8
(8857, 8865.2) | 6.78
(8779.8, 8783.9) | 7.02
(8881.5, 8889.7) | 6.51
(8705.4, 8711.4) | 7.08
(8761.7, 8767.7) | 6.52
